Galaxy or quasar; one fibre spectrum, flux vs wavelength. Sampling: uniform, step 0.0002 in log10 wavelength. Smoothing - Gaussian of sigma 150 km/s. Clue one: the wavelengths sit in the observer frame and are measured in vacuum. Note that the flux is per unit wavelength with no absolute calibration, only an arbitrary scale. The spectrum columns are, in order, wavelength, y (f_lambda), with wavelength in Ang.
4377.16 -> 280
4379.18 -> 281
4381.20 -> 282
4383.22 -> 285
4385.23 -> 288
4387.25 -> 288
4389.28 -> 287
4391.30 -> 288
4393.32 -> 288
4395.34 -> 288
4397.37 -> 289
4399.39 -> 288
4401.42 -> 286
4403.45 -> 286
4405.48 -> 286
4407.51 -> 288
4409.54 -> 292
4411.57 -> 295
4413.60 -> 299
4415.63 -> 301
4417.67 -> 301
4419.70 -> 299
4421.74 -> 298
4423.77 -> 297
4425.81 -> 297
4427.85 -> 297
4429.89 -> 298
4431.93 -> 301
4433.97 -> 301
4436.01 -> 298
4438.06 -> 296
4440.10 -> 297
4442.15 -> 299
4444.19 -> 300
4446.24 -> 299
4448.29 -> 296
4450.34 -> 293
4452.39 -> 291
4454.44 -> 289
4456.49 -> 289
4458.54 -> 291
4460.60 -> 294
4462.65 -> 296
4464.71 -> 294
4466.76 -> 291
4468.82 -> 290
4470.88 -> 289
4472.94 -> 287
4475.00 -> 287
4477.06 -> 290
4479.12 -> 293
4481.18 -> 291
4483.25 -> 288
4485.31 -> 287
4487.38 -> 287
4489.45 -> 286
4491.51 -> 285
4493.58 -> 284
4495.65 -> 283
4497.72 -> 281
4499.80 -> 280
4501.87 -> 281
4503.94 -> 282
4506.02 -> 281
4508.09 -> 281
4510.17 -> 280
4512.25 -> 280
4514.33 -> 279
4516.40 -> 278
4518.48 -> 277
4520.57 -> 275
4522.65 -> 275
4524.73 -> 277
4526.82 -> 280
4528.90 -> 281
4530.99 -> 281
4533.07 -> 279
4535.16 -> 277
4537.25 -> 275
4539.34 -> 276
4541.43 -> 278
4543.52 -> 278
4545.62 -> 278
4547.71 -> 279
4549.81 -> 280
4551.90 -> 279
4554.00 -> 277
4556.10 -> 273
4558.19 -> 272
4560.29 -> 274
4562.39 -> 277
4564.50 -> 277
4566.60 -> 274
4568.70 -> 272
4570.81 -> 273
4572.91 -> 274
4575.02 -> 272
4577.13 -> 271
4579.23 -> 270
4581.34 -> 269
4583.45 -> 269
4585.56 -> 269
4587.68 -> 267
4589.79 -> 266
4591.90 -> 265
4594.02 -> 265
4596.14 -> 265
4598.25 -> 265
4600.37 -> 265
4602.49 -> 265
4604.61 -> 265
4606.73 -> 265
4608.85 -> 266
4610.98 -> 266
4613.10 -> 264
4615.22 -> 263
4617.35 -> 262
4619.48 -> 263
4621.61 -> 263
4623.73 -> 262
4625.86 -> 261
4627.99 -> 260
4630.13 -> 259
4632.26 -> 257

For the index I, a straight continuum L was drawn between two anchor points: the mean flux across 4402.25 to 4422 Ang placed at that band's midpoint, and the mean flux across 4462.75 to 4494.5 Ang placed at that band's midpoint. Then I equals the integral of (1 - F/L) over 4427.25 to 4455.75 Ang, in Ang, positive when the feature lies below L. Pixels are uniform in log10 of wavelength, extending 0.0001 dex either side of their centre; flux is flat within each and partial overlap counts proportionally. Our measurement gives -0.5 Ang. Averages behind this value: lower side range 294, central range 297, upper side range 289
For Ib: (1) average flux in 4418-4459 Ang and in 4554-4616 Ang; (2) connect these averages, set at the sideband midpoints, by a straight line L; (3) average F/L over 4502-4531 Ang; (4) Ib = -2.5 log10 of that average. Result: 0.011 mag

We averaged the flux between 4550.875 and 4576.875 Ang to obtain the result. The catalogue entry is 274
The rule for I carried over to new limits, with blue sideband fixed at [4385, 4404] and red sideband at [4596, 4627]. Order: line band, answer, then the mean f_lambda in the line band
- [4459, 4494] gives -1.4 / 289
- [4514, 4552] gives -0.8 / 278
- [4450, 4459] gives -0.3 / 291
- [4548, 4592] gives -0.7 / 273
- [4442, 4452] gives -0.5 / 297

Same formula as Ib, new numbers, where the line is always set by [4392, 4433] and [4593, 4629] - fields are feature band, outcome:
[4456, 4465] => -0.02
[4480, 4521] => -0.01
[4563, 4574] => -0.01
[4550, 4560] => -0.01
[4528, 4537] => -0.01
